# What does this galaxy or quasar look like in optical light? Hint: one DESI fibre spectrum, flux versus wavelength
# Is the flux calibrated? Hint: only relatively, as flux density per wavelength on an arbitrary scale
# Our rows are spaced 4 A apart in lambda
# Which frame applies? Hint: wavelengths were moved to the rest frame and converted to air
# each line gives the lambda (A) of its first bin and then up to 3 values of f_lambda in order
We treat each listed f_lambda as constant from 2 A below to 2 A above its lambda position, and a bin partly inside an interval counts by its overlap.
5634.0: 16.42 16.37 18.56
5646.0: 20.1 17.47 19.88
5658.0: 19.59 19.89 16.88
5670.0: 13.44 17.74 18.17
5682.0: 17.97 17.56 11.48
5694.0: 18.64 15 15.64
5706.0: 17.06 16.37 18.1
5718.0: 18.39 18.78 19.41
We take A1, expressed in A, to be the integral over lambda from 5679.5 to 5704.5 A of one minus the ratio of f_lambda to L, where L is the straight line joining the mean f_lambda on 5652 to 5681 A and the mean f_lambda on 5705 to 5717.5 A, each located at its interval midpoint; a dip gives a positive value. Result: 2.1 A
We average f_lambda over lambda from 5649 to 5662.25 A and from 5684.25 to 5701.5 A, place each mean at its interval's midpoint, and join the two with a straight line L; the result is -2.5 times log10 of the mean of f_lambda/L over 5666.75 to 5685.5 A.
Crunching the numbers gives 0.02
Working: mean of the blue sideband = 19.2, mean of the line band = 16.9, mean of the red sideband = 15.6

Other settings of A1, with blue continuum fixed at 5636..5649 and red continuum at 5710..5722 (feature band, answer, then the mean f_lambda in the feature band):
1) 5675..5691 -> 1.3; 16.7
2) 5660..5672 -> 1.0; 16.7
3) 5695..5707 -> 1.4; 16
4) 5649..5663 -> -0.8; 19.3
